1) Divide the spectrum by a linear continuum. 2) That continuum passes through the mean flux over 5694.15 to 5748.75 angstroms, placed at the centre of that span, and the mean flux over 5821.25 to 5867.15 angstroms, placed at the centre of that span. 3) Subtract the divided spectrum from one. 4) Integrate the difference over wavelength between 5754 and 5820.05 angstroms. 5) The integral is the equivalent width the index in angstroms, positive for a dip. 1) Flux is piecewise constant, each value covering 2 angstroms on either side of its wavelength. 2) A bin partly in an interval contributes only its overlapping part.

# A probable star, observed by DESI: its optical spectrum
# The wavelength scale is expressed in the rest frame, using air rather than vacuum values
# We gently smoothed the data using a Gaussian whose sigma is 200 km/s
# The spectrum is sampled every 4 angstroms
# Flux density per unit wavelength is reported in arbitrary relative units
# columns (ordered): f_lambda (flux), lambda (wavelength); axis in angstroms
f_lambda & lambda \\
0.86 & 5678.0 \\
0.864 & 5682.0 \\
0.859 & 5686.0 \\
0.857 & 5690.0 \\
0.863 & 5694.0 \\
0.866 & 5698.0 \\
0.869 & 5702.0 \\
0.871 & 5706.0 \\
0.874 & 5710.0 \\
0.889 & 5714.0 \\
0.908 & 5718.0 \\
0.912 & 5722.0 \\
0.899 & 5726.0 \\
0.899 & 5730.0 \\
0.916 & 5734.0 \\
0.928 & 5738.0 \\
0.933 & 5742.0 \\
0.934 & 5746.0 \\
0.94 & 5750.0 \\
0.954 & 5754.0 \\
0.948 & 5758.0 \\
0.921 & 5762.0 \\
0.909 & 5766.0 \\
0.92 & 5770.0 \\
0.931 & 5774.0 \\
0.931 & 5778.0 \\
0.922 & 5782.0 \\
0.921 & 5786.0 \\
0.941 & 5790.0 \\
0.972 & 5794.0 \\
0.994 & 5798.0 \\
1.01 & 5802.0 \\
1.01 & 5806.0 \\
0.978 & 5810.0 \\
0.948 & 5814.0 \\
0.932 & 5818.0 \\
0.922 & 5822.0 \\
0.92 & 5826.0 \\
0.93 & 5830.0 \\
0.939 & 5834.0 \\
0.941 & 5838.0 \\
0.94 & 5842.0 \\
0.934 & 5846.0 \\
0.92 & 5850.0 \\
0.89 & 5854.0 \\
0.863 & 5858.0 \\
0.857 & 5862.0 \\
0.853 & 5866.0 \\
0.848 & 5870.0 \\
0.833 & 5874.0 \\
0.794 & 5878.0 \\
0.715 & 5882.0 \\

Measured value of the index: -3.25 angstroms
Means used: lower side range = 0.899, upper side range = 0.91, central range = 0.949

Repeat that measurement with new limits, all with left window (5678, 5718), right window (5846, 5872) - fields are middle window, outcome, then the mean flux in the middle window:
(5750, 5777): -1.8 angstroms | 0.931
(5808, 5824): -1.3 angstroms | 0.945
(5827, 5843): -1.1 angstroms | 0.936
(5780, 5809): -3.1 angstroms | 0.968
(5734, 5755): -1.5 angstroms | 0.935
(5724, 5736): -0.5 angstroms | 0.905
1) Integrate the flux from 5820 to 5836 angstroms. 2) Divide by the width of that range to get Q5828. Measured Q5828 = 0.928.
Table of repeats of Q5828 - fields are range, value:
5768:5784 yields 0.926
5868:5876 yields 0.841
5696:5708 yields 0.869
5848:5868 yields 0.877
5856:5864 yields 0.86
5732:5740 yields 0.922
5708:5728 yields 0.896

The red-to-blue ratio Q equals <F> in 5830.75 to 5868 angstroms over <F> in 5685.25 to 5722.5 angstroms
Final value 1.03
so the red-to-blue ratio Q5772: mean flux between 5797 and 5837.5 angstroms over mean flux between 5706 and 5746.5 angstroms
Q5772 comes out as 1.1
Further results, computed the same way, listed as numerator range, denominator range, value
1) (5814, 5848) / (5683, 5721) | 1.07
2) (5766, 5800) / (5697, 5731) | 1.06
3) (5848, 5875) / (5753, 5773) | 0.93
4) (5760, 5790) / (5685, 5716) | 1.06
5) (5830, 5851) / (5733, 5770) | 1.00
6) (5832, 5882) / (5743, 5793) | 0.94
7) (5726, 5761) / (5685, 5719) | 1.07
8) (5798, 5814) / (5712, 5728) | 1.10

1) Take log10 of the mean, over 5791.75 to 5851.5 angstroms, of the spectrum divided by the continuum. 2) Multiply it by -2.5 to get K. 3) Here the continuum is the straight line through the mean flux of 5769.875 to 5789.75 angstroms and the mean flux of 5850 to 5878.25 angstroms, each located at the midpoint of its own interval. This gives -0.071 mag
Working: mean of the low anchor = 0.927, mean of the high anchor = 0.857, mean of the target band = 0.953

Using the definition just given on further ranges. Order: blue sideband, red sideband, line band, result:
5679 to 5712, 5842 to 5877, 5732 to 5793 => -0.074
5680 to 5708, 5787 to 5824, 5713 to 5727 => -0.018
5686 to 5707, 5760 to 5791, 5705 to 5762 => -0.028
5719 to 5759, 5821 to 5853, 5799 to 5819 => -0.057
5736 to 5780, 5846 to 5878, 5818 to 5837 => -0.049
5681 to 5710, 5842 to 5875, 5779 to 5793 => -0.070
